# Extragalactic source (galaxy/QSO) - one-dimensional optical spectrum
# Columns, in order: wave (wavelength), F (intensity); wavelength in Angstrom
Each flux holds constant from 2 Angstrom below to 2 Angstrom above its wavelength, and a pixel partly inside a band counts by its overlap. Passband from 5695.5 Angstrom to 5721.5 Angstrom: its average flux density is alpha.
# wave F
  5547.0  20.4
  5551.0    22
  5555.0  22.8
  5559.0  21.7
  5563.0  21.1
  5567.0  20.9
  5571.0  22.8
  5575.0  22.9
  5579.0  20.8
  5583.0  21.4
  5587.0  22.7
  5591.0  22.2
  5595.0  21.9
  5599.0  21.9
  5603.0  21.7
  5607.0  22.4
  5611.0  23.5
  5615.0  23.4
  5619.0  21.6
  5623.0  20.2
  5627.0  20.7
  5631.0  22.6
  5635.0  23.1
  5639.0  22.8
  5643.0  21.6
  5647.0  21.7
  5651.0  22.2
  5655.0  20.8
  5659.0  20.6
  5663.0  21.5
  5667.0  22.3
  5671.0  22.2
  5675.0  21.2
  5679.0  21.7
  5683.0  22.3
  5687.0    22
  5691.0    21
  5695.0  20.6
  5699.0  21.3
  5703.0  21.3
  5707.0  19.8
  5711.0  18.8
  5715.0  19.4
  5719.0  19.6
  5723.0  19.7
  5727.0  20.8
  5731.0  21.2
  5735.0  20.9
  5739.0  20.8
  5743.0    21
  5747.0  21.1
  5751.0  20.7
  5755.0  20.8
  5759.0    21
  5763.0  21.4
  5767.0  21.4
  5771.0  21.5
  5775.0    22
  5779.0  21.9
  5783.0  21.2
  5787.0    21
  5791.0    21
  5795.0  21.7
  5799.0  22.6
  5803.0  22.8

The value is 20.1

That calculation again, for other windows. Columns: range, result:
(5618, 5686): 21.7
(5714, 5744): 20.4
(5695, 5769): 20.6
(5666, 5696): 21.7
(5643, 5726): 21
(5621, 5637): 21.7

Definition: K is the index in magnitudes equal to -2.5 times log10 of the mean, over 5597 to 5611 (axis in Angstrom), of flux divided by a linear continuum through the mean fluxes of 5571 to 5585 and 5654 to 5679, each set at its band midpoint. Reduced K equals -0.023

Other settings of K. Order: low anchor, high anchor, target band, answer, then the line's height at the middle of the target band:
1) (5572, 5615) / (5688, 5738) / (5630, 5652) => -0.04 mag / 21.5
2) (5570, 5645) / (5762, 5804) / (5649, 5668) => 0.03 mag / 22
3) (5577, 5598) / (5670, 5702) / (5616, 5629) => 0.03 mag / 21.7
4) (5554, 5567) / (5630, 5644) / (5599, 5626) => 0.01 mag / 22.3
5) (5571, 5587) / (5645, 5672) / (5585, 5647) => -0.02 mag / 21.8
